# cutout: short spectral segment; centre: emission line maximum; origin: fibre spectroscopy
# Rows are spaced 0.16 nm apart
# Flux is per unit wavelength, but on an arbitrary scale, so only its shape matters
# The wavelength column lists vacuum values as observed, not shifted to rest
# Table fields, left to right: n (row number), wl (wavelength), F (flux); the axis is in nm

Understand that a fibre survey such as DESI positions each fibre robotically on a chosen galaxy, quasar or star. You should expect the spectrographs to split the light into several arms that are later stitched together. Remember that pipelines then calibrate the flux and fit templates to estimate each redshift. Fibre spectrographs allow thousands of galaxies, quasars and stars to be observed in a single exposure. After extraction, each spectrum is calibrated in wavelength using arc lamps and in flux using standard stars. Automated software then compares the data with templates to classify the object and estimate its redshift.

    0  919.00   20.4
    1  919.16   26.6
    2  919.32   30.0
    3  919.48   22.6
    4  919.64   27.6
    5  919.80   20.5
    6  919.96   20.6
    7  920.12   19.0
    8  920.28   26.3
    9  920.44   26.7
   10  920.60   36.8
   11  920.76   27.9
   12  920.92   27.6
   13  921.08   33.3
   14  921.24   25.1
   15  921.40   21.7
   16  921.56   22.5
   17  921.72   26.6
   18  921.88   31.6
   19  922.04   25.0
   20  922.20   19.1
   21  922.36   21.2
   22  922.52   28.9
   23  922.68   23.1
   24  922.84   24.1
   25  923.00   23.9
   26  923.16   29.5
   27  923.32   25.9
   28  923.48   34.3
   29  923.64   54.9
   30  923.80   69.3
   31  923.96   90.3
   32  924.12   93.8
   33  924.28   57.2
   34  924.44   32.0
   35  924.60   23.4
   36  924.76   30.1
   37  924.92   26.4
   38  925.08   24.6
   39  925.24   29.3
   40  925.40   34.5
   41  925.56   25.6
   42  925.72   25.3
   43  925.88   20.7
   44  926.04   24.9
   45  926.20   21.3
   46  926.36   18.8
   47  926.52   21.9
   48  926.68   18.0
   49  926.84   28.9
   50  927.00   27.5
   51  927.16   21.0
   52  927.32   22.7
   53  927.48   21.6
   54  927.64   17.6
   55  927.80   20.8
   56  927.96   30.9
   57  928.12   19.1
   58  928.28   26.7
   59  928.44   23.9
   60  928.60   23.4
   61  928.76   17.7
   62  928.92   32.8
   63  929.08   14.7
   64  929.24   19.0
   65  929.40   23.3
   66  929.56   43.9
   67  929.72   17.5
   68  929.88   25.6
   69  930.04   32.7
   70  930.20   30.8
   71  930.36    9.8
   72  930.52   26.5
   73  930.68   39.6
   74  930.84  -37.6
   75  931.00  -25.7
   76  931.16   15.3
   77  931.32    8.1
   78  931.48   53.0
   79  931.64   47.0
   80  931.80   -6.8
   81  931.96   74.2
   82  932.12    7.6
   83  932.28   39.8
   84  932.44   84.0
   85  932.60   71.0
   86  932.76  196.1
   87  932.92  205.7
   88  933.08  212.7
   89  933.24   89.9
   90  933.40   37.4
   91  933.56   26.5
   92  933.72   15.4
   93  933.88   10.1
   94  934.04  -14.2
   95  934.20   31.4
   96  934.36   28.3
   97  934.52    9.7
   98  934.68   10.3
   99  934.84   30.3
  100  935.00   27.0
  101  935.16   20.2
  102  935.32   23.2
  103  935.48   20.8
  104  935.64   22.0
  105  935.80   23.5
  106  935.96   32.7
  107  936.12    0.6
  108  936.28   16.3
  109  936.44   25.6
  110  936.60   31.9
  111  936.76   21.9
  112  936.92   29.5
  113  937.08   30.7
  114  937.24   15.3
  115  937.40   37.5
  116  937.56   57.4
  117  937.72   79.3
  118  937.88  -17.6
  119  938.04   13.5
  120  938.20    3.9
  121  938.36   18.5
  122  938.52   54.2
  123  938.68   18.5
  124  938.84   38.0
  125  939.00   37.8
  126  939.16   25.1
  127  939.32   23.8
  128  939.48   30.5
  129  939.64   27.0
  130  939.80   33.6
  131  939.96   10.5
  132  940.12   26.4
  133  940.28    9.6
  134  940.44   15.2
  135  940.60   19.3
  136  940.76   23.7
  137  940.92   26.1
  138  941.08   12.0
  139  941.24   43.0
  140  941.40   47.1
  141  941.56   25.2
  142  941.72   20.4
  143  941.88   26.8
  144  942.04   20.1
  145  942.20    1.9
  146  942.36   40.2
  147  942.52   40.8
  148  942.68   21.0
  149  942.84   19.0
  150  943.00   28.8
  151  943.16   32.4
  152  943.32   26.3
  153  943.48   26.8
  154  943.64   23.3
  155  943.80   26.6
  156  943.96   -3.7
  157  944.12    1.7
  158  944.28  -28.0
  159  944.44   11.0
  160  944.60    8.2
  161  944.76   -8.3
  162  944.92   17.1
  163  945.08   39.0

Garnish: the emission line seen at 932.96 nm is [O III] 5007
